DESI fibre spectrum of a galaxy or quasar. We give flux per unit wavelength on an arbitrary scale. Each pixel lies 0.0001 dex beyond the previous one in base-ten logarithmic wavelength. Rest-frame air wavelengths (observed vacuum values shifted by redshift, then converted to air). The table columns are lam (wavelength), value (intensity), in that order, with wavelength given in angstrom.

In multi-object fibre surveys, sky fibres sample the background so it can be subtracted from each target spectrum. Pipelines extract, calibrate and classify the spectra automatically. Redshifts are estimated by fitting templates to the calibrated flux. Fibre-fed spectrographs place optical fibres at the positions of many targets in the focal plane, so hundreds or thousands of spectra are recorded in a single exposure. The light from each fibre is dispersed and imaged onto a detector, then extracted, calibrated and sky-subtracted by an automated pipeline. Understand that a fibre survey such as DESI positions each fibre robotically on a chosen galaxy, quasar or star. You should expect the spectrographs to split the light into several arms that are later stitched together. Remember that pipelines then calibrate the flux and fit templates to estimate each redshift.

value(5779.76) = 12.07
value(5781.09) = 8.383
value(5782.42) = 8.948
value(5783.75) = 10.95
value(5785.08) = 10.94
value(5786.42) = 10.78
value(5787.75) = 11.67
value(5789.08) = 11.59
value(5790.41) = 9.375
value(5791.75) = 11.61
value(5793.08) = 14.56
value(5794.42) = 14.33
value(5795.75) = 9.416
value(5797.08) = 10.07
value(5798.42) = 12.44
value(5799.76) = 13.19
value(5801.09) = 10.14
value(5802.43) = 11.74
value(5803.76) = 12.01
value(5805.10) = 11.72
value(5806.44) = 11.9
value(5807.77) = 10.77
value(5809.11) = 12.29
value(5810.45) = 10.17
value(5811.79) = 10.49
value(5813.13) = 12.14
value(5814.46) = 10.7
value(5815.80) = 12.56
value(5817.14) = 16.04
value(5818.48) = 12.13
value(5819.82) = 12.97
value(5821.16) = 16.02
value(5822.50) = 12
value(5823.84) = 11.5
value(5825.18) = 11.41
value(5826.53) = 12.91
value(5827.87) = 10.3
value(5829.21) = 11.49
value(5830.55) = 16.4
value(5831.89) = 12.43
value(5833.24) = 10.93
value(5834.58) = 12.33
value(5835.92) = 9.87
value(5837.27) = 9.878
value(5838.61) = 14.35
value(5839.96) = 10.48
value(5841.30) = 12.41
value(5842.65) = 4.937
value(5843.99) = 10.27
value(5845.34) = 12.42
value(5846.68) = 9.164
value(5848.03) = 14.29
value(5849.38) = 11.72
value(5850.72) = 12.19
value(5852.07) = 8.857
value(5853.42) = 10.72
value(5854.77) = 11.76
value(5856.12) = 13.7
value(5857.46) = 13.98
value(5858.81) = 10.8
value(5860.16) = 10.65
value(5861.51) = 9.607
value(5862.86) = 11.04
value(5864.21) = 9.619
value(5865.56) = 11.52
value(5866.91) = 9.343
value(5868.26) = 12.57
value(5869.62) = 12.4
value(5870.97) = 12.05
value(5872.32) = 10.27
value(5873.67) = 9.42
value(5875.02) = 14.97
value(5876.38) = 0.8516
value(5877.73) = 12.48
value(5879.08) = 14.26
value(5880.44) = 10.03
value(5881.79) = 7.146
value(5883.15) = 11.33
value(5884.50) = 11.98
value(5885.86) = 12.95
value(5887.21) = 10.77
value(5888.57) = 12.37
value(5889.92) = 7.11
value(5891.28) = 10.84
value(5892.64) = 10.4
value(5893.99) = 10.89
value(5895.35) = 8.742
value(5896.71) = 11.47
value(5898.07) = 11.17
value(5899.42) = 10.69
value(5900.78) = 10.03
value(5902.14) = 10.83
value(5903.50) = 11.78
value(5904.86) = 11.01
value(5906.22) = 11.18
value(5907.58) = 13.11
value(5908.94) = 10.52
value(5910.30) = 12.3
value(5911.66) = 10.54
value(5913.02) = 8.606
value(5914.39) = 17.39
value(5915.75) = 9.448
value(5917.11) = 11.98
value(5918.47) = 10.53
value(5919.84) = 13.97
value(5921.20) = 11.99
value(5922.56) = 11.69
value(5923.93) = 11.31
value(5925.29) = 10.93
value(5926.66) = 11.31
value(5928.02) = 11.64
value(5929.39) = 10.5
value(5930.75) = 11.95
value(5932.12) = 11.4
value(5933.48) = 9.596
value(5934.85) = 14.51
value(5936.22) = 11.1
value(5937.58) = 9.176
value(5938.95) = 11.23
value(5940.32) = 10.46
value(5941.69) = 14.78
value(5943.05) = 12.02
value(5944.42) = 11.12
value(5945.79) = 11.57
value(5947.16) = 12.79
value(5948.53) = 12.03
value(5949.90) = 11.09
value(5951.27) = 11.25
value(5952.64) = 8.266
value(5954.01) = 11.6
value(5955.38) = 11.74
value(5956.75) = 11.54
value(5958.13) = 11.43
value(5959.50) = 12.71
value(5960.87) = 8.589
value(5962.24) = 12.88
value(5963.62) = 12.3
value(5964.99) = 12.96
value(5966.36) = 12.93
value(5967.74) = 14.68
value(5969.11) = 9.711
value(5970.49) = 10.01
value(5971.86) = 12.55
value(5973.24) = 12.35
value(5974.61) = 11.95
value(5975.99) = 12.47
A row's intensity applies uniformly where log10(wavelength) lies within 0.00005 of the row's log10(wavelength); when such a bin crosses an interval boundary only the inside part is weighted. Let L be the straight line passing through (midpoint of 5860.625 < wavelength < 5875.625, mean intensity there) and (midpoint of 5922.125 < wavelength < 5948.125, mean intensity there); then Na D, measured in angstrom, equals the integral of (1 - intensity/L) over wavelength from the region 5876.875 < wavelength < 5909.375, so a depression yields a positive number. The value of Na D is 1.1 angstrom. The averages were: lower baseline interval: 11.1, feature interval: 10.9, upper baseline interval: 11.5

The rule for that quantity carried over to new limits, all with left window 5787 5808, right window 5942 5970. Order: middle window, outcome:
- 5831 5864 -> 1.33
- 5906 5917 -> 0.01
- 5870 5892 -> 2.09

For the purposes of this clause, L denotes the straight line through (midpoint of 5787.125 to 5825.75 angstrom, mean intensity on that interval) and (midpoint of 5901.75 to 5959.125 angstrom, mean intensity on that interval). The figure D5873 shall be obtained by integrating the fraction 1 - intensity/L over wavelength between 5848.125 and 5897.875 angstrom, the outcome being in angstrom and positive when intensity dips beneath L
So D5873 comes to 3.5 angstrom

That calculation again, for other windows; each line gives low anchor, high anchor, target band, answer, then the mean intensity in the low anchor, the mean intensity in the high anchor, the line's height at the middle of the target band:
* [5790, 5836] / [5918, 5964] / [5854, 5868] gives 0.7 angstrom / 12.1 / 11.5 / 11.8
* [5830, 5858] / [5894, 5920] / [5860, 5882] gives 1.7 angstrom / 11.5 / 11.3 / 11.4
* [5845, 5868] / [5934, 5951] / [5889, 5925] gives 1.3 angstrom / 11.3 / 11.8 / 11.6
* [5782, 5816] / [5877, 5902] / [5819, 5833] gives -1.8 angstrom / 11.4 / 10.8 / 11.2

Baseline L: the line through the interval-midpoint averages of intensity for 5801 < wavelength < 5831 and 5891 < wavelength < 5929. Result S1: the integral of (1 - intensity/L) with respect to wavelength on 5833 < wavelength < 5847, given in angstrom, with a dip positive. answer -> 1.5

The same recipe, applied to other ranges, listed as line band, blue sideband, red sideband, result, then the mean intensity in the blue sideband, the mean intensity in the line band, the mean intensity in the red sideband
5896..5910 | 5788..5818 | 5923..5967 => 0.5 angstrom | 11.8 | 11.2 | 11.5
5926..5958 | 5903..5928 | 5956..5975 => 1.0 angstrom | 11.6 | 11.4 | 11.9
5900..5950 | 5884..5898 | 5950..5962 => -3.2 angstrom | 10.8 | 11.6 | 11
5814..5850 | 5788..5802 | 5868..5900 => -2.1 angstrom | 11.7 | 11.9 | 10.7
